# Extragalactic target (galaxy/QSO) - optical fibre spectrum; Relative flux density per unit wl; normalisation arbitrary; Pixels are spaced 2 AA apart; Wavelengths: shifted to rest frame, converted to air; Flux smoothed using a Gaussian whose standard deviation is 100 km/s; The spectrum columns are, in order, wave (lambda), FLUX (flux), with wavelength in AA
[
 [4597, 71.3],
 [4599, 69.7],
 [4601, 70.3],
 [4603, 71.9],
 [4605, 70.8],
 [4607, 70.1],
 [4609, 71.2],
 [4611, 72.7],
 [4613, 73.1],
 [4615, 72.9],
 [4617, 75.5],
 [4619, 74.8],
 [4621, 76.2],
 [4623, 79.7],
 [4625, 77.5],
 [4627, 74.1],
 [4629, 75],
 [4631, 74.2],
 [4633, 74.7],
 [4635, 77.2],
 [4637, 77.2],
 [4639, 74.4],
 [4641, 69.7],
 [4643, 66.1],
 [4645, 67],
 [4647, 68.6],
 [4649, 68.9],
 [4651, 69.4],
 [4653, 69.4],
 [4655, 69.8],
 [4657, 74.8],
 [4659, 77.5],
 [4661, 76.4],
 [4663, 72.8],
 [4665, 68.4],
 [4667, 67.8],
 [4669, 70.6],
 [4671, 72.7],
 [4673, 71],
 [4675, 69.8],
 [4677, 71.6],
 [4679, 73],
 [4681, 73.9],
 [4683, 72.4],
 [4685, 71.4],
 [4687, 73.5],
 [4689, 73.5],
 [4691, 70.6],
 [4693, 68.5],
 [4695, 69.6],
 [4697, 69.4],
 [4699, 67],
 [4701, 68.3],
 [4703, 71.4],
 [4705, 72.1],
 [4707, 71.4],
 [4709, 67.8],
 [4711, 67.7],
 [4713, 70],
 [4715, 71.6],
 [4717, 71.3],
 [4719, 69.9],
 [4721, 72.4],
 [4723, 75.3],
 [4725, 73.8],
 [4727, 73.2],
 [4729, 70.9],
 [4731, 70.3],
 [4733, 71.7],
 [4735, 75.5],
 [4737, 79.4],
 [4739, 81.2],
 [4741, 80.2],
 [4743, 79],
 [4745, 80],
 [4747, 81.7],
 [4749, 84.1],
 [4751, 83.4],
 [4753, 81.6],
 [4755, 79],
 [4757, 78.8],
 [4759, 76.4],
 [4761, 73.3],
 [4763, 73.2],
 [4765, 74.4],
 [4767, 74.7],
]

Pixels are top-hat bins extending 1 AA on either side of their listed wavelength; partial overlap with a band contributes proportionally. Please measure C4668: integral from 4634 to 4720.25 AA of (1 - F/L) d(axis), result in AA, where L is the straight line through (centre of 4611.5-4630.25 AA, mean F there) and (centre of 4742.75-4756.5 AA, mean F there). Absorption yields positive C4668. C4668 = 7.6 AA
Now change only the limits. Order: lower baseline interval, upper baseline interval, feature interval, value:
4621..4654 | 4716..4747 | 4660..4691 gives 0.8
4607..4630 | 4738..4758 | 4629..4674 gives 2.6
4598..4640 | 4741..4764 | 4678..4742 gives 4.5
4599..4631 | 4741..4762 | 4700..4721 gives 2.1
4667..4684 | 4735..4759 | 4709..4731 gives 1.6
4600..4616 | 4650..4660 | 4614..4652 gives -0.7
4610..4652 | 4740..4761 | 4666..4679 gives 0.8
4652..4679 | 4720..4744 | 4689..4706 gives 0.8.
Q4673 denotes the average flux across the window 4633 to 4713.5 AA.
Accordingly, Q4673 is 71.1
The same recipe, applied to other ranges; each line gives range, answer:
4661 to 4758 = 73.4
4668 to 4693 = 71.9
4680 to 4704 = 70.8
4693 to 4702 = 68.6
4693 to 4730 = 70.7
